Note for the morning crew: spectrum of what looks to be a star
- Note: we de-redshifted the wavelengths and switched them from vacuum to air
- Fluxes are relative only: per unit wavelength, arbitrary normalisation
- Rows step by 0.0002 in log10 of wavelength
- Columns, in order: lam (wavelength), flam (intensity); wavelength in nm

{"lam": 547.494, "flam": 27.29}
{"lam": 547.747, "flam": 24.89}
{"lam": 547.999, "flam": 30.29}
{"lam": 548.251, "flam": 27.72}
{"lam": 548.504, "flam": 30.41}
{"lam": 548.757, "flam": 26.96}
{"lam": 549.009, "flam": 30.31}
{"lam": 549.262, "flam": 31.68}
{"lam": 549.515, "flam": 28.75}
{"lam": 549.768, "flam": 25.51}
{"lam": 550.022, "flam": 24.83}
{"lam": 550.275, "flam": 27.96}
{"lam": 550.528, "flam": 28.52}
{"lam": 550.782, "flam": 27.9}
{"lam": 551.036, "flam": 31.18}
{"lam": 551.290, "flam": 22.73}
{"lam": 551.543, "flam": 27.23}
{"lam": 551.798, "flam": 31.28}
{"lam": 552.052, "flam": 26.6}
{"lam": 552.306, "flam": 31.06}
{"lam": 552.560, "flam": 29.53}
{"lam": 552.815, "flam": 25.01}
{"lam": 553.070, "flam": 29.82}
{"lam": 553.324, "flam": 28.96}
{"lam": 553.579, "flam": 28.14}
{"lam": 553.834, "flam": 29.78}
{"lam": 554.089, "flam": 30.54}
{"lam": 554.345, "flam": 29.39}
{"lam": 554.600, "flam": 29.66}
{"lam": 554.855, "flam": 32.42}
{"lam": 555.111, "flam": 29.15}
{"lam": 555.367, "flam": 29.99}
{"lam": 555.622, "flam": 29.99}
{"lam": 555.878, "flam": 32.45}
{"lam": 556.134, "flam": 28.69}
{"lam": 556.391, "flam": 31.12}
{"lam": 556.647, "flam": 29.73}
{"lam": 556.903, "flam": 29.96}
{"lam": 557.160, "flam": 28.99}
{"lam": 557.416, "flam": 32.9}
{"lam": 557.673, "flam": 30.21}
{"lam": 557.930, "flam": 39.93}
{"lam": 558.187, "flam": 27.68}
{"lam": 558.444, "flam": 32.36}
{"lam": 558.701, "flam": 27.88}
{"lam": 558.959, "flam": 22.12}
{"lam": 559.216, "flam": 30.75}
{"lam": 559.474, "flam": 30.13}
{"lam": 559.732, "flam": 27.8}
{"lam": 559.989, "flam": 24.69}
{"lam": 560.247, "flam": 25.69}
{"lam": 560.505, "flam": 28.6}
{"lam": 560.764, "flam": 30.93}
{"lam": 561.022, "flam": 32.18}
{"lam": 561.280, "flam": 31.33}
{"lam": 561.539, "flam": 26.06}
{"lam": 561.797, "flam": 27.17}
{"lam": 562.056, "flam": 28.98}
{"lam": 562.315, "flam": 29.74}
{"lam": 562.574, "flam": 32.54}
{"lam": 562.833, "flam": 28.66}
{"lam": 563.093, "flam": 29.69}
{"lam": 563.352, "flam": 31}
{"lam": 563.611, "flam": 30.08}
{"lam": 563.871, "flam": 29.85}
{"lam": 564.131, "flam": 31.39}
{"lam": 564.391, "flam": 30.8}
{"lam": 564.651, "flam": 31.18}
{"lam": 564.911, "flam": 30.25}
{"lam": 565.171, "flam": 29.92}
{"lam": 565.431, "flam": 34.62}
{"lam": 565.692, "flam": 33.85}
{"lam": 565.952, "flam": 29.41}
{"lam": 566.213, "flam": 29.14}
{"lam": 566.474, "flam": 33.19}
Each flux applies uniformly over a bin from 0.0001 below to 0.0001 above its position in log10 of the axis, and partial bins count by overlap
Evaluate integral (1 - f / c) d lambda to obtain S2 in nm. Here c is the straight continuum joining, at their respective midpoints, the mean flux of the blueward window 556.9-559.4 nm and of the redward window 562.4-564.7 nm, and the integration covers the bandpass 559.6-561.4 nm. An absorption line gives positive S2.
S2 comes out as 0.10 nm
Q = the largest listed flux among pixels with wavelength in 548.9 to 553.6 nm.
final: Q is 31.68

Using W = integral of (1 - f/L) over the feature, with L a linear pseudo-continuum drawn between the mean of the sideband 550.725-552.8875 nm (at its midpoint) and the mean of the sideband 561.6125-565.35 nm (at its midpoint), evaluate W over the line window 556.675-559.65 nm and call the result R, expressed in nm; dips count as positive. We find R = -0.103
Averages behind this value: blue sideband 28.1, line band 30.2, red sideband 30.1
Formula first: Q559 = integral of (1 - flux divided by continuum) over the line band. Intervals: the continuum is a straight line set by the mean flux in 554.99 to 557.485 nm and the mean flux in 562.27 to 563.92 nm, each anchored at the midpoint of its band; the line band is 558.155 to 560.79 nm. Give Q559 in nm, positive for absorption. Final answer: 0.20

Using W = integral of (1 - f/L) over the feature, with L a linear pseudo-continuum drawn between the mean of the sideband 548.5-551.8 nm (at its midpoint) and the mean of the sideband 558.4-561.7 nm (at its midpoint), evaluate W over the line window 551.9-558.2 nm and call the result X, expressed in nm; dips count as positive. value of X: -0.43 nm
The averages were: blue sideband 28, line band 30.1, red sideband 28.4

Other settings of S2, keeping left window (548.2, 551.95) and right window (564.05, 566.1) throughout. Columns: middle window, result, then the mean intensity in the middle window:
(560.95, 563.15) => 0.089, 29.5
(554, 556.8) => -0.090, 30.3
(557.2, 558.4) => -0.102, 32.4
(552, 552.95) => 0.017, 28.2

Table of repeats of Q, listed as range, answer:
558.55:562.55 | 32.18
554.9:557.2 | 32.45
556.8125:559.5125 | 39.93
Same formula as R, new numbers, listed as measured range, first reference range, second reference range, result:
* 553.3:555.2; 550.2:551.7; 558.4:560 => -0.140 nm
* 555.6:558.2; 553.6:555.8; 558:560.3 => -0.196 nm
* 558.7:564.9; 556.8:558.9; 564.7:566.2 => 0.397 nm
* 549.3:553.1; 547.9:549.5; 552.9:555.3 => 0.216 nm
